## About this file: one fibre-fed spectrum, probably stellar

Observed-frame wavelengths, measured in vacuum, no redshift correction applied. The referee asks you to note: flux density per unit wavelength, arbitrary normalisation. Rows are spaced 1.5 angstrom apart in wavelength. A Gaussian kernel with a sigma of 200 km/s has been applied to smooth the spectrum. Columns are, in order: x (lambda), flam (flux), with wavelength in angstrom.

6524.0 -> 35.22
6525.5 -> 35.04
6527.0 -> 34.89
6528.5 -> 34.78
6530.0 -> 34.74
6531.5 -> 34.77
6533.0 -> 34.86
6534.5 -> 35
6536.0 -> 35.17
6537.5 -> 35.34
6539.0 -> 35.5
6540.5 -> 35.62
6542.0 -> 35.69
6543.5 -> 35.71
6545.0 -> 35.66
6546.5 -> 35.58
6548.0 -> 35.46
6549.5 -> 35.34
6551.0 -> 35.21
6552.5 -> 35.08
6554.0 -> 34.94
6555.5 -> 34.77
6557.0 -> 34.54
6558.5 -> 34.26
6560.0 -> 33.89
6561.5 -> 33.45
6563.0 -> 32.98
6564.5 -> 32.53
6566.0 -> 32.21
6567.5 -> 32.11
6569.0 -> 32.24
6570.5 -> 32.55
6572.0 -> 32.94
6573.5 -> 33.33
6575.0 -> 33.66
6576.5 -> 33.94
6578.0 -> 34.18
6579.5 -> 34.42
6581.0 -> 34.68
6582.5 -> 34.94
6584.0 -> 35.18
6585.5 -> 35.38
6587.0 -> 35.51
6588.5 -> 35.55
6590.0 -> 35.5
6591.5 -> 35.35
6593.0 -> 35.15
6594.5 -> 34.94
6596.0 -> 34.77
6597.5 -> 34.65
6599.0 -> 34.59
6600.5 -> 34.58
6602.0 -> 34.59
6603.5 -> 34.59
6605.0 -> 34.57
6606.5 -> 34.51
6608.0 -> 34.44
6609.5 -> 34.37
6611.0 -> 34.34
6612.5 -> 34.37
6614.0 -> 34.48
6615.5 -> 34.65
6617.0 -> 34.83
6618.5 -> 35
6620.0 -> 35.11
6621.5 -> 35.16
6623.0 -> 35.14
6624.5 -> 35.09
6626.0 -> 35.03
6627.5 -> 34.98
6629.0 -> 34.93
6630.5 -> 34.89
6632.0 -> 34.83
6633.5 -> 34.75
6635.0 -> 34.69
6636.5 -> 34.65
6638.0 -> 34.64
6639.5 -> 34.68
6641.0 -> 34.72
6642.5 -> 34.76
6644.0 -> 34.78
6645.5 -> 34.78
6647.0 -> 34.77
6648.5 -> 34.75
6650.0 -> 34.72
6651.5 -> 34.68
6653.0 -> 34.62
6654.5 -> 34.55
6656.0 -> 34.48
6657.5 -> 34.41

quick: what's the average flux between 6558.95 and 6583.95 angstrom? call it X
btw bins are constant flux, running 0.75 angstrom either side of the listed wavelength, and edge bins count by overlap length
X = 33.4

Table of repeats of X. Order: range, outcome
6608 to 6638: 34.8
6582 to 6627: 34.9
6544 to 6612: 34.4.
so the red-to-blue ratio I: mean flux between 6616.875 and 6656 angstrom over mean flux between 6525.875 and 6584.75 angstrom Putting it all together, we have 1.0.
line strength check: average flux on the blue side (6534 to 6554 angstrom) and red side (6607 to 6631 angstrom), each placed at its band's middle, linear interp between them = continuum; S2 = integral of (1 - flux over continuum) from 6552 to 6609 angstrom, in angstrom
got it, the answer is 1.4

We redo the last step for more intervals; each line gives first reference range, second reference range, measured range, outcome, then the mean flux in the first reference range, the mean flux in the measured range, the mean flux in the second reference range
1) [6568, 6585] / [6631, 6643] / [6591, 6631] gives -0.5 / 33.8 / 34.8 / 34.7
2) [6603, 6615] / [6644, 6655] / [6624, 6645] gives -0.1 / 34.5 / 34.8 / 34.7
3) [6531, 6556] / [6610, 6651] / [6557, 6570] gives 0.8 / 35.3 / 33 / 34.8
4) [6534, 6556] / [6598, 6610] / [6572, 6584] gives 0.3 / 35.3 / 34.2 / 34.5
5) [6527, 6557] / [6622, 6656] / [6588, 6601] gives 0.0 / 35.2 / 35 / 34.8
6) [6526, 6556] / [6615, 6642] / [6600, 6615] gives 0.2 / 35.2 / 34.5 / 34.9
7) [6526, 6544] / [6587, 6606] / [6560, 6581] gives 1.1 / 35.2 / 33.2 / 34.9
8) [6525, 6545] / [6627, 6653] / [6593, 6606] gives 0.1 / 35.2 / 34.7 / 34.8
